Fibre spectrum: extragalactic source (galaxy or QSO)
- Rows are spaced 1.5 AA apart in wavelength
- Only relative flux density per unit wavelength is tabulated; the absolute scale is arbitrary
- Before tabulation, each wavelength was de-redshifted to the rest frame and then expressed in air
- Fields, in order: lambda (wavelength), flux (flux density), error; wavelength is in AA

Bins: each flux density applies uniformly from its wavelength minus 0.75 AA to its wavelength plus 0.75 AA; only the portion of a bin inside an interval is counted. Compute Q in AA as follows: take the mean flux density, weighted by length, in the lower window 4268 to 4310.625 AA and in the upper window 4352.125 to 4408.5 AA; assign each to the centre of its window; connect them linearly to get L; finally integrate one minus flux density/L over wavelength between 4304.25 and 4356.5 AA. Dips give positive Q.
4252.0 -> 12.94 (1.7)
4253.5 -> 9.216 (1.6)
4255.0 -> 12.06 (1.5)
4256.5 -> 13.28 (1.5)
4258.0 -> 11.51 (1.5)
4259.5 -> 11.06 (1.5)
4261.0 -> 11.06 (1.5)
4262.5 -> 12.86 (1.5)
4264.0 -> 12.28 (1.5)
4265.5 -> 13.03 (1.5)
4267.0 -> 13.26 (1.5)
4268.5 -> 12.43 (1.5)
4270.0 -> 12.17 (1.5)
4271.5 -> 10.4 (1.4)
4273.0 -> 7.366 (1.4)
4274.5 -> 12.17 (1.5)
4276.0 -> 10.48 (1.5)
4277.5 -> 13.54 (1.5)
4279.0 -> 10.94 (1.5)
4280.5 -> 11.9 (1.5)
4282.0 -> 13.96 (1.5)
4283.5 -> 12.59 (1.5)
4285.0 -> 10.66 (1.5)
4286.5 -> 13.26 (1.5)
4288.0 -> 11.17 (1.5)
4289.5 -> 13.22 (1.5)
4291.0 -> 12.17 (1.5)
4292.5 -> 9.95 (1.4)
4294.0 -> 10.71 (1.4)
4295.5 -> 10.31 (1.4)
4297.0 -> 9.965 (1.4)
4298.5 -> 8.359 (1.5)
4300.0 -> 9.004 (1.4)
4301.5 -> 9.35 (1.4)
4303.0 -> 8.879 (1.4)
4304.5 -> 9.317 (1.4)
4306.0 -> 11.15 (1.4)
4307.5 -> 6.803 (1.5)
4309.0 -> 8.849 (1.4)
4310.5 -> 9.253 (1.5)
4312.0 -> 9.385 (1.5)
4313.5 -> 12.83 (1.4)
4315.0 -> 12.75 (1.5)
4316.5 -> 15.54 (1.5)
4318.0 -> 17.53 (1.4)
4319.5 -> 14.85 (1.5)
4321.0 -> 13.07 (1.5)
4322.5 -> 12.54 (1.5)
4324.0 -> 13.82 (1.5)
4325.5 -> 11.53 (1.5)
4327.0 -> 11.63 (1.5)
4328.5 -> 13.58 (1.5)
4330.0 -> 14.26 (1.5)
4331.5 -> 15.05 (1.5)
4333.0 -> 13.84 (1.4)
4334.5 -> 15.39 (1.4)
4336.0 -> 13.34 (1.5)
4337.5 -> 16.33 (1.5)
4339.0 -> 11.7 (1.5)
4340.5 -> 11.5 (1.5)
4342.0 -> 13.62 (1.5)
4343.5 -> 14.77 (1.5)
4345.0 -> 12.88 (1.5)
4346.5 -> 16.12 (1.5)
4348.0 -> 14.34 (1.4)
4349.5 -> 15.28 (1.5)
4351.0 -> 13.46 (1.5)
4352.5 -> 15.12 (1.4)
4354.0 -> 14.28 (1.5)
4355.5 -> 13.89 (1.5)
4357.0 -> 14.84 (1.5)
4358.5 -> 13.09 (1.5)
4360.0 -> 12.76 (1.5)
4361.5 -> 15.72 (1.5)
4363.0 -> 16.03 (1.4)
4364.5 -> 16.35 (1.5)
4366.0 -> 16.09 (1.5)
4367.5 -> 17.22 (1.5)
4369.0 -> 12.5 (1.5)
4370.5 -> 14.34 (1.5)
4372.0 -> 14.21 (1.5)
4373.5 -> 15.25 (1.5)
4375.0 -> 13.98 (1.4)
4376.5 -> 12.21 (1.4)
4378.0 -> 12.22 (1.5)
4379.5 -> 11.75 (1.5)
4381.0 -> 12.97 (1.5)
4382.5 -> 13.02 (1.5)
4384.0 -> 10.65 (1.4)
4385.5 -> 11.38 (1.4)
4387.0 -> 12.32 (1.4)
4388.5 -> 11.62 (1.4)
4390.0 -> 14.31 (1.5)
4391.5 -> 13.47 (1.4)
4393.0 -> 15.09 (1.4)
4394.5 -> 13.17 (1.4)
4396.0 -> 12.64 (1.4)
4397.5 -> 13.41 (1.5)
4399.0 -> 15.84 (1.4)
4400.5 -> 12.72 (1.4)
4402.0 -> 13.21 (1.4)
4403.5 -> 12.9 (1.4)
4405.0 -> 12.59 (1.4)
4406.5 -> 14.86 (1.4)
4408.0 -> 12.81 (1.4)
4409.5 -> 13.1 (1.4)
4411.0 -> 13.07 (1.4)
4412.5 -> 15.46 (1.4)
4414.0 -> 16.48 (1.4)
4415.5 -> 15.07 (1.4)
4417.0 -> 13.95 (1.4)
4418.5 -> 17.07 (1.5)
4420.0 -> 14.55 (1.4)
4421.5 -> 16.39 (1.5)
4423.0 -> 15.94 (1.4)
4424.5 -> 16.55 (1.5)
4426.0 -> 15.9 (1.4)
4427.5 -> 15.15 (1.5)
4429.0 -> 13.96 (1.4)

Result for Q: -4.70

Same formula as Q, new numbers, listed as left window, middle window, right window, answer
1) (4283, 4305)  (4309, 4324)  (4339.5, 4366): -1.0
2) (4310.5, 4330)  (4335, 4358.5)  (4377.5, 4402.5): -1.8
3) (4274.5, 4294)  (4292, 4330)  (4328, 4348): 5.0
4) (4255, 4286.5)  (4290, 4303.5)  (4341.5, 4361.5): 2.9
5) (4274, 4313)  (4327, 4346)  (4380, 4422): -3.1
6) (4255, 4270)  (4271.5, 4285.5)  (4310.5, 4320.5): 1.3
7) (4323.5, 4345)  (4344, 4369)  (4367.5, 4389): -2.9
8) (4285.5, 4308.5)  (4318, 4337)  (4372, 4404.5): -4.4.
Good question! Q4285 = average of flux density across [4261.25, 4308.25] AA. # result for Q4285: 11.1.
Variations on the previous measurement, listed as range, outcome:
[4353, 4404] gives 13.7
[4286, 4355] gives 12.4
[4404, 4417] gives 14.1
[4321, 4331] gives 13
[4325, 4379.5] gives 14.1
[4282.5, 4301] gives 11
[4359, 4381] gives 14.3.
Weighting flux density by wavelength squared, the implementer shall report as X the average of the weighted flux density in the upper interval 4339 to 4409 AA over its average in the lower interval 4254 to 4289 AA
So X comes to 1.2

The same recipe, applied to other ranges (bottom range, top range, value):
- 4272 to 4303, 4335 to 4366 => 1.34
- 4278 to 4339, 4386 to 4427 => 1.24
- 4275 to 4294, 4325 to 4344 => 1.17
